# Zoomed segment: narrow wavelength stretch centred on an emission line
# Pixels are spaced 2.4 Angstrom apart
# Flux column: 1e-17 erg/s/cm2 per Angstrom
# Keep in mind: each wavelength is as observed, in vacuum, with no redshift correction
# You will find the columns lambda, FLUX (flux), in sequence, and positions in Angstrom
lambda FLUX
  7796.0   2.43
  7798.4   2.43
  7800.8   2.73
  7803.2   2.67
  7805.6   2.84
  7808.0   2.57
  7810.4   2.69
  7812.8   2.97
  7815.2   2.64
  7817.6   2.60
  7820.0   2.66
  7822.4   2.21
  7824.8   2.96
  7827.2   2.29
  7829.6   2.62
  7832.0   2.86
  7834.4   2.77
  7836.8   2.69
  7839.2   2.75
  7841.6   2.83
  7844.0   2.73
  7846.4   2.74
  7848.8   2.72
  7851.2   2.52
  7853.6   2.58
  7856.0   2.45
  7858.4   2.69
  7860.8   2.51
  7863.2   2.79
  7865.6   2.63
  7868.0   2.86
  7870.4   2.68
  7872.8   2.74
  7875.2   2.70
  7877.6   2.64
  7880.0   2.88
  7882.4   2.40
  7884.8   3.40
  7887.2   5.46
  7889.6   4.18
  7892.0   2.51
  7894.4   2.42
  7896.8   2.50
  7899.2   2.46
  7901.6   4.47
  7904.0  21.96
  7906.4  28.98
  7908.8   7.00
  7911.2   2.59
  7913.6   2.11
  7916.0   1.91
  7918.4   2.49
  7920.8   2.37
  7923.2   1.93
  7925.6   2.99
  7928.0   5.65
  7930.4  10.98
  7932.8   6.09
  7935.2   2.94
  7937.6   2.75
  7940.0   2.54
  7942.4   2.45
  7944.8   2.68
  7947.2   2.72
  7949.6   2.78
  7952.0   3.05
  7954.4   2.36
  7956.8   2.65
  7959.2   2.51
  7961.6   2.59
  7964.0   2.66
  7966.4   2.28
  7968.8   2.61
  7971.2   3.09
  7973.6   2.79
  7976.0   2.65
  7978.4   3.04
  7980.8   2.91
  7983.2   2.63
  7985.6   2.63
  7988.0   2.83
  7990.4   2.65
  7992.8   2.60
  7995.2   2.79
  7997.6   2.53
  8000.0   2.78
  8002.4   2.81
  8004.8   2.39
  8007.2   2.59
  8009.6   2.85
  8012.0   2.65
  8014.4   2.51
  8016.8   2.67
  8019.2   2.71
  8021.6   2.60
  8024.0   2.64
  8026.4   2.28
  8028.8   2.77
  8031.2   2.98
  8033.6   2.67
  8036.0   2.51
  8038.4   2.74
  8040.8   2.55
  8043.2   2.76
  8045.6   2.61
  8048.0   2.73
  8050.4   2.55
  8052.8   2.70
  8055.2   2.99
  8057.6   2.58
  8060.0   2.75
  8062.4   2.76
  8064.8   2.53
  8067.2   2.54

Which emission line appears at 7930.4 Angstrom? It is [N II] 6583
